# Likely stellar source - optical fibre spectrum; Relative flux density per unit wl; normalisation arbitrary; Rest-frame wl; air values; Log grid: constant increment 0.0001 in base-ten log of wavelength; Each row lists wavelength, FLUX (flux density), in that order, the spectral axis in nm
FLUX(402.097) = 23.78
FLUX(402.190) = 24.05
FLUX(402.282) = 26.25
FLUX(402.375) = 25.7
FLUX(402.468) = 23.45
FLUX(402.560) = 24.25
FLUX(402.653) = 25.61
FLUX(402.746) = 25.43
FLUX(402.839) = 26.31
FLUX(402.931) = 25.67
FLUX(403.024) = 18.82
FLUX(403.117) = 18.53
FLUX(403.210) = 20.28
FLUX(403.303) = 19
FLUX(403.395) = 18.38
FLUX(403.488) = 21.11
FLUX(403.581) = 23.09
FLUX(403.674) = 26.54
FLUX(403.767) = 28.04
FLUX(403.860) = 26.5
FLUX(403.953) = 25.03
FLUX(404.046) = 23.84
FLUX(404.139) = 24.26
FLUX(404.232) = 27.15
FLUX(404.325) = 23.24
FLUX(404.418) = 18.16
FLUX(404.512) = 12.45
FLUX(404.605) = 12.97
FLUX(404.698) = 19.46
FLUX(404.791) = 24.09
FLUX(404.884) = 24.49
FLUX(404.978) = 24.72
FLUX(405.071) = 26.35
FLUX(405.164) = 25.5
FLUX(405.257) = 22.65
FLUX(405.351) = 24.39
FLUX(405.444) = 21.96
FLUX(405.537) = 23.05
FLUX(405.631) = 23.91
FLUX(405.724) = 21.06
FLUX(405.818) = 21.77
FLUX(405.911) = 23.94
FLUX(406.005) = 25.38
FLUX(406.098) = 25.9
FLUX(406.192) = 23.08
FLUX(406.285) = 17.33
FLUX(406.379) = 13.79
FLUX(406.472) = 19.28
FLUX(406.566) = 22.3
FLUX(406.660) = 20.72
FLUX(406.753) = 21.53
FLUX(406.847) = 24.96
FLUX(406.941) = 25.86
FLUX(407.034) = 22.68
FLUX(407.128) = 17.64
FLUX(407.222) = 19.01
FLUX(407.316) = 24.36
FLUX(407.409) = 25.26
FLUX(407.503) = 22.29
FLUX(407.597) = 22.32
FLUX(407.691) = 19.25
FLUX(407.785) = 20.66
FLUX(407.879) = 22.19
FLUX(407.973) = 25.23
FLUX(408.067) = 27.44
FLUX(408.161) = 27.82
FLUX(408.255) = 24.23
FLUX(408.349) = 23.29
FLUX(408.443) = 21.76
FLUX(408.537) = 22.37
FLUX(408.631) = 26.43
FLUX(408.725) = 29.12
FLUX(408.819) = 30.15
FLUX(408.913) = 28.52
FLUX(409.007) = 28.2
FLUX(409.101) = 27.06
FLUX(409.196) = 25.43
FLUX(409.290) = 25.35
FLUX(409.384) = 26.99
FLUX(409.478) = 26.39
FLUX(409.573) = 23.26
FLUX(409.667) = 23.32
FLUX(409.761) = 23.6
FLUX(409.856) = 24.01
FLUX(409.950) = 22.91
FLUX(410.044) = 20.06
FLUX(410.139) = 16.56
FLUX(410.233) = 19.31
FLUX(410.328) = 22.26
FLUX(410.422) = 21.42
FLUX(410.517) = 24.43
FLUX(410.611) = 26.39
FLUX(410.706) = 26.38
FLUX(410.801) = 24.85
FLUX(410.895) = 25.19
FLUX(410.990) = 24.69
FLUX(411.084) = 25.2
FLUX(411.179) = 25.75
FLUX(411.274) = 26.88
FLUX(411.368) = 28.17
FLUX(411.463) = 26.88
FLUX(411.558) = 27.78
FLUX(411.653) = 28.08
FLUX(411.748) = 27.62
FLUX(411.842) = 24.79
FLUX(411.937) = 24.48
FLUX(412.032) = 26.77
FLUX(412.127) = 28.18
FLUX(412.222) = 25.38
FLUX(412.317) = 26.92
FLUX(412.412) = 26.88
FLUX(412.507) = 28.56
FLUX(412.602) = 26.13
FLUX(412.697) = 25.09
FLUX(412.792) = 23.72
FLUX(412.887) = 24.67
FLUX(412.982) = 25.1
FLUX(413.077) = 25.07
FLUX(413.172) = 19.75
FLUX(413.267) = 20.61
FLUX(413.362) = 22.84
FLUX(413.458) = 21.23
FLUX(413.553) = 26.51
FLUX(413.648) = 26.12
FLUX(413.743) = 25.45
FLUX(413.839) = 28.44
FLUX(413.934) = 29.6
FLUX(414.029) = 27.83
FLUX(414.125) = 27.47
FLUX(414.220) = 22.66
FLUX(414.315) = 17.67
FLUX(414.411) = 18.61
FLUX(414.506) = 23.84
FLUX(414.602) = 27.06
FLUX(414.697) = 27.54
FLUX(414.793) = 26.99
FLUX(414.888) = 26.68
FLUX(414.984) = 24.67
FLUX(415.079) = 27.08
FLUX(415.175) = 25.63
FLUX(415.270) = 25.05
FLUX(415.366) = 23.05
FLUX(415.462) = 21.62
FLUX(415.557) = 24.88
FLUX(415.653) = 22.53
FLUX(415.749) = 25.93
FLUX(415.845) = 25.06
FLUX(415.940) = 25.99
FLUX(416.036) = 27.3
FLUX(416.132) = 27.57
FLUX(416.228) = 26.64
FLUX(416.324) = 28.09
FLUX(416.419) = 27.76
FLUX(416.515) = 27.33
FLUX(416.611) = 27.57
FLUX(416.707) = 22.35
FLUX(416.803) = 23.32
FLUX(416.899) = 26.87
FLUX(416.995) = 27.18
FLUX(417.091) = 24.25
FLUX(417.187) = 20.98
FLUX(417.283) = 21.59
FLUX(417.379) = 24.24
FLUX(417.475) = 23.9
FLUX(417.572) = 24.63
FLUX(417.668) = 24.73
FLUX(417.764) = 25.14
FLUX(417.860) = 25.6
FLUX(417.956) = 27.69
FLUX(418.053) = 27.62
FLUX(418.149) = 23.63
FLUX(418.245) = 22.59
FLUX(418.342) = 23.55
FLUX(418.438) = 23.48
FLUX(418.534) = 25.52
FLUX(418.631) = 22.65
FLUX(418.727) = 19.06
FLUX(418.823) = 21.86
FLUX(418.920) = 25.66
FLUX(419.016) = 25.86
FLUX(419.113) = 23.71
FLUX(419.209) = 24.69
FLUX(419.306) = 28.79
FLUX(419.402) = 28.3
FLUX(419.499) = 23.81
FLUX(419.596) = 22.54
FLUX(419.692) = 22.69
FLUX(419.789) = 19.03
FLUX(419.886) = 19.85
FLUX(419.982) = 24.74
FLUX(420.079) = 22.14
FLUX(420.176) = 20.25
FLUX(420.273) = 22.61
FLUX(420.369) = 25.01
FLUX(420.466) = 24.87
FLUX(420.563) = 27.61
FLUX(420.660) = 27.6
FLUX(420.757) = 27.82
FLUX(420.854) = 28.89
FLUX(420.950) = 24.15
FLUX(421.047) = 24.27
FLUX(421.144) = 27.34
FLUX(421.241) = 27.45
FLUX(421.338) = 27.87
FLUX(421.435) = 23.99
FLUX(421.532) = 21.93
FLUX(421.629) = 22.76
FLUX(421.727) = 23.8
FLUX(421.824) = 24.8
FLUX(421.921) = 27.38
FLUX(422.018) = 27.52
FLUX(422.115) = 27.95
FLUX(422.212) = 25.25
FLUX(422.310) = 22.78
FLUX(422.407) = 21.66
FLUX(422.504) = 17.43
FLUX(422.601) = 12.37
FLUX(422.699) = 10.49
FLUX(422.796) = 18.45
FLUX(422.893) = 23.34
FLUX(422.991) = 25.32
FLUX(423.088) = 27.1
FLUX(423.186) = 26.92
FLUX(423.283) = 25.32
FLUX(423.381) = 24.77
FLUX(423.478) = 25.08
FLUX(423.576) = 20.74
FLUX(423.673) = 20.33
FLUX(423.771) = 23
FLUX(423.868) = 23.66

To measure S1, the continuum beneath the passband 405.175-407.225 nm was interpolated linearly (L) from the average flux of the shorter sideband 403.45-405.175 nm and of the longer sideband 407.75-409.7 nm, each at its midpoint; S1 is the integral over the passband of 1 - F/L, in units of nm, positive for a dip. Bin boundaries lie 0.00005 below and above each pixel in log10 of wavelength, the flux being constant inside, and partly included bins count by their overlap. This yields 0.17 nm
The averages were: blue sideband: 23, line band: 22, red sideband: 25.5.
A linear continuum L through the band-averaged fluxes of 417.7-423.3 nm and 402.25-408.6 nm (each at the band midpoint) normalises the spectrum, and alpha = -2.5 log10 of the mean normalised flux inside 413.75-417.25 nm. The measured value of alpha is -0.08 mag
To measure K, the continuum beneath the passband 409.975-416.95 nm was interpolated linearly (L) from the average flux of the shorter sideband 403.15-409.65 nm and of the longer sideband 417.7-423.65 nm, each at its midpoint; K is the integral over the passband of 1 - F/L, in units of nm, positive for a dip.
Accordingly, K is -0.45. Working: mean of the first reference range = 23.2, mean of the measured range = 25.1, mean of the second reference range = 24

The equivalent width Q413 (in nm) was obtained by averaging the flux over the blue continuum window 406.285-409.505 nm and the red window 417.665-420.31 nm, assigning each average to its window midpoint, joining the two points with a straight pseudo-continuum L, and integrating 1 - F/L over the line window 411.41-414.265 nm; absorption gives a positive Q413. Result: -0.23 nm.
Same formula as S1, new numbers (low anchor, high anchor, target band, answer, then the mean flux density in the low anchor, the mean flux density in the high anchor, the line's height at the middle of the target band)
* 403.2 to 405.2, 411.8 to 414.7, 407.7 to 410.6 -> -0.05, 22.5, 25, 23.8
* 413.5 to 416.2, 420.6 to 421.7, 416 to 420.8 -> 0.18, 25.3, 25.8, 25.6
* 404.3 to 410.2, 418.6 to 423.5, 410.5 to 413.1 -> -0.31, 23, 23.9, 23.3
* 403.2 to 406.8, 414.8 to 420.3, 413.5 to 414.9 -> -0.09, 22.2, 24.5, 23.9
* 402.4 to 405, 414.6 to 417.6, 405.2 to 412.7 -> -0.13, 22.5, 25.3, 23.7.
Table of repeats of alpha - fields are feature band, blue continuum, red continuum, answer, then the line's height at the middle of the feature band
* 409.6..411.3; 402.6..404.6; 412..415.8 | 0.032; 24.2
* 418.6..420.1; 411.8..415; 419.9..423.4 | 0.035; 24.3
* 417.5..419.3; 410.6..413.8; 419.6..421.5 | 0.018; 24.8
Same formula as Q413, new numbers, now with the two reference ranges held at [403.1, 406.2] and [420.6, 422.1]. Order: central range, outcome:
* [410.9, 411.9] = -0.10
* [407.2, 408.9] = -0.06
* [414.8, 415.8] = 0.00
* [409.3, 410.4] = 0.05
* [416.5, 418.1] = 0.01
